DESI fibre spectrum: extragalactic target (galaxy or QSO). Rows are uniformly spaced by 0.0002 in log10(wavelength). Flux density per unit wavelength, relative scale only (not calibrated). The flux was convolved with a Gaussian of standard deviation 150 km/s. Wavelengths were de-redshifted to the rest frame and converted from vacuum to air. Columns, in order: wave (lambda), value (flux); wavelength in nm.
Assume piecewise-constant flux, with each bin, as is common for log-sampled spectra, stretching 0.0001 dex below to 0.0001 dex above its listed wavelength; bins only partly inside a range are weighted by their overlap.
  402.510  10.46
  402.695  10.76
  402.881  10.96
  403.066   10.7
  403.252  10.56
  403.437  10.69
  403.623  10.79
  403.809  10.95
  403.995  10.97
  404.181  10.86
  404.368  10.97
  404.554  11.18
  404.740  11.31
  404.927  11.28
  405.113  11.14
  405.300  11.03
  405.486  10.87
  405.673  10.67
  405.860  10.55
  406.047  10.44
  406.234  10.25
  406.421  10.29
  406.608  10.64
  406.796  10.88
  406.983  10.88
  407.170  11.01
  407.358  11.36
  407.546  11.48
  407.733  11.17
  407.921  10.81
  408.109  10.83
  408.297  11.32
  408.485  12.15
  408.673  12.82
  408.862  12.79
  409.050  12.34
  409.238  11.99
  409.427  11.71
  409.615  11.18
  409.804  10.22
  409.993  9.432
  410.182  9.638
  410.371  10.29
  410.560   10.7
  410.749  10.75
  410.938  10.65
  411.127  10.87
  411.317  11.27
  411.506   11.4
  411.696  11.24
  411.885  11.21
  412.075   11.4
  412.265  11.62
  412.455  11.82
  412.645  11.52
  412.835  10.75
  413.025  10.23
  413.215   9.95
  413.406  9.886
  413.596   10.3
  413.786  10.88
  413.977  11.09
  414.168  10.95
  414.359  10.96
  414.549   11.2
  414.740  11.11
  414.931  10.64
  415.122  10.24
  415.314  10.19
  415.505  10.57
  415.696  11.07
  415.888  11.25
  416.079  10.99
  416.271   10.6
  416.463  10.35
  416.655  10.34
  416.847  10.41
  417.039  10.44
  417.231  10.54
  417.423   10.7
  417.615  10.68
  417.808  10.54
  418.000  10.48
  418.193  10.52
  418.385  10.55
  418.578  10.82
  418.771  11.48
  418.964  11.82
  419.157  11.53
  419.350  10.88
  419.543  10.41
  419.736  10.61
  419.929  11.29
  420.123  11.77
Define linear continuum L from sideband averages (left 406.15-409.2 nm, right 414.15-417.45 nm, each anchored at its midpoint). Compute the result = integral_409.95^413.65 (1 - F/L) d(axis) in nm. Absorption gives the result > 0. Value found 0.079 nm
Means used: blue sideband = 11.3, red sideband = 10.7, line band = 10.8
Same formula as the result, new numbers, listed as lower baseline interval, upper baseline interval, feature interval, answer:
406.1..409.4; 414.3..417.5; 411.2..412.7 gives -0.06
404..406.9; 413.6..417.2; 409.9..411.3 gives 0.05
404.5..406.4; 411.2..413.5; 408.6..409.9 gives -0.11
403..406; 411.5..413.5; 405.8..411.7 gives -0.05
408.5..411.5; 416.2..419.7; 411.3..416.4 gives 0.02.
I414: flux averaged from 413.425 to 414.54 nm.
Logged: 10.8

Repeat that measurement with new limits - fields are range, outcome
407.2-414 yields 11.1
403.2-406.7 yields 10.8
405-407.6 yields 10.8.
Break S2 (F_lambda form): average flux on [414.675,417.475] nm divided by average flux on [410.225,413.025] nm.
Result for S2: 1.0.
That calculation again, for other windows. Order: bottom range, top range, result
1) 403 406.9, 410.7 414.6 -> 1.01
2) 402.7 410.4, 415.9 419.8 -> 0.98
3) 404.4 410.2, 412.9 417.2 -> 0.96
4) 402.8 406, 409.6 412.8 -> 1.00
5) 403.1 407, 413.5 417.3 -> 0.99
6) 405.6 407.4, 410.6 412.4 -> 1.04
